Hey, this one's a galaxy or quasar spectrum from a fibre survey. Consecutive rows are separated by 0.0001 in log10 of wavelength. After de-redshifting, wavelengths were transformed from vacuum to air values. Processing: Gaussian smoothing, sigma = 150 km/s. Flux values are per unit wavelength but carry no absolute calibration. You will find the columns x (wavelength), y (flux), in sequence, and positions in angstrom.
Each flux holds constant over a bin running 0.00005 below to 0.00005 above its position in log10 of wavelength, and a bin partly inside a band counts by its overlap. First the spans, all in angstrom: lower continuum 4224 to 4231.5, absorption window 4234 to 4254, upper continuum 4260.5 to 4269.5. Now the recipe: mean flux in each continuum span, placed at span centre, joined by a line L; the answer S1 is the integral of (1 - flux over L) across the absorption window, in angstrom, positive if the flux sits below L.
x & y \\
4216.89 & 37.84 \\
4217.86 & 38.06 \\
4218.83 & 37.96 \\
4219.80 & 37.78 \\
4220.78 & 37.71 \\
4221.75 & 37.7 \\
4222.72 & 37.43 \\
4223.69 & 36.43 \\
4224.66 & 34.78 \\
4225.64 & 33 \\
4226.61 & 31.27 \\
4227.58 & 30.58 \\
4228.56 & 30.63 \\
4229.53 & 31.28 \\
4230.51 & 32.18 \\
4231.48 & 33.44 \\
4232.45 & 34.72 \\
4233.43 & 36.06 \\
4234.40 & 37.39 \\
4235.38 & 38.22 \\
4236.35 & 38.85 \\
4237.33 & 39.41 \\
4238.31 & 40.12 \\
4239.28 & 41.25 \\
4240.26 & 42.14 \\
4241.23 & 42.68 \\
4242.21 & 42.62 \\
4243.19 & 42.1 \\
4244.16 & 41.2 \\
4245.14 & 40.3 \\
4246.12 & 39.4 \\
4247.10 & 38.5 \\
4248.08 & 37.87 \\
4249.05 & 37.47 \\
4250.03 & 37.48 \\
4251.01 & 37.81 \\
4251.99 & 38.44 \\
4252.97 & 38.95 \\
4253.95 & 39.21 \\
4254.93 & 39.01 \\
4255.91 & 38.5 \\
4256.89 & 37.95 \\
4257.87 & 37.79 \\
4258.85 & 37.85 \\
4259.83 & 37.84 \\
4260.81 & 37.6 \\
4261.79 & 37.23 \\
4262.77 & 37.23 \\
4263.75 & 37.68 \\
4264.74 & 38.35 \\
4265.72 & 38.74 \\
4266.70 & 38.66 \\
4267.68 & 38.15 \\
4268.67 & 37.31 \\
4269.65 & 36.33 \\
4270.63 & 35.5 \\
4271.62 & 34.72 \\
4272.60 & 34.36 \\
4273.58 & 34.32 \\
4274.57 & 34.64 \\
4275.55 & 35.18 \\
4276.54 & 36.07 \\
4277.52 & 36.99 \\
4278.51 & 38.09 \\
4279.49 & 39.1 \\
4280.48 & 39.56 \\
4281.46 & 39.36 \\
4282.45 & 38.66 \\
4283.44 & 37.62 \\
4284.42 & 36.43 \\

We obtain -2.9 angstrom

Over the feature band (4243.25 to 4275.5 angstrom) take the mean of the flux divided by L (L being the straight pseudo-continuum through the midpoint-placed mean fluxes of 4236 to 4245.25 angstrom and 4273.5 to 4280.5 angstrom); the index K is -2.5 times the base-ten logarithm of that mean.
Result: 0.03 mag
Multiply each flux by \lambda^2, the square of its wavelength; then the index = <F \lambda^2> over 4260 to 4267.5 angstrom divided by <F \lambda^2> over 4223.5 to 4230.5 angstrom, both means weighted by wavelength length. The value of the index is 1.2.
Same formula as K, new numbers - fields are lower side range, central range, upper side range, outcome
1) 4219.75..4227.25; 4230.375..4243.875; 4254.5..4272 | -0.08 mag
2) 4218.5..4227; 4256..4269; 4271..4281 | -0.05 mag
